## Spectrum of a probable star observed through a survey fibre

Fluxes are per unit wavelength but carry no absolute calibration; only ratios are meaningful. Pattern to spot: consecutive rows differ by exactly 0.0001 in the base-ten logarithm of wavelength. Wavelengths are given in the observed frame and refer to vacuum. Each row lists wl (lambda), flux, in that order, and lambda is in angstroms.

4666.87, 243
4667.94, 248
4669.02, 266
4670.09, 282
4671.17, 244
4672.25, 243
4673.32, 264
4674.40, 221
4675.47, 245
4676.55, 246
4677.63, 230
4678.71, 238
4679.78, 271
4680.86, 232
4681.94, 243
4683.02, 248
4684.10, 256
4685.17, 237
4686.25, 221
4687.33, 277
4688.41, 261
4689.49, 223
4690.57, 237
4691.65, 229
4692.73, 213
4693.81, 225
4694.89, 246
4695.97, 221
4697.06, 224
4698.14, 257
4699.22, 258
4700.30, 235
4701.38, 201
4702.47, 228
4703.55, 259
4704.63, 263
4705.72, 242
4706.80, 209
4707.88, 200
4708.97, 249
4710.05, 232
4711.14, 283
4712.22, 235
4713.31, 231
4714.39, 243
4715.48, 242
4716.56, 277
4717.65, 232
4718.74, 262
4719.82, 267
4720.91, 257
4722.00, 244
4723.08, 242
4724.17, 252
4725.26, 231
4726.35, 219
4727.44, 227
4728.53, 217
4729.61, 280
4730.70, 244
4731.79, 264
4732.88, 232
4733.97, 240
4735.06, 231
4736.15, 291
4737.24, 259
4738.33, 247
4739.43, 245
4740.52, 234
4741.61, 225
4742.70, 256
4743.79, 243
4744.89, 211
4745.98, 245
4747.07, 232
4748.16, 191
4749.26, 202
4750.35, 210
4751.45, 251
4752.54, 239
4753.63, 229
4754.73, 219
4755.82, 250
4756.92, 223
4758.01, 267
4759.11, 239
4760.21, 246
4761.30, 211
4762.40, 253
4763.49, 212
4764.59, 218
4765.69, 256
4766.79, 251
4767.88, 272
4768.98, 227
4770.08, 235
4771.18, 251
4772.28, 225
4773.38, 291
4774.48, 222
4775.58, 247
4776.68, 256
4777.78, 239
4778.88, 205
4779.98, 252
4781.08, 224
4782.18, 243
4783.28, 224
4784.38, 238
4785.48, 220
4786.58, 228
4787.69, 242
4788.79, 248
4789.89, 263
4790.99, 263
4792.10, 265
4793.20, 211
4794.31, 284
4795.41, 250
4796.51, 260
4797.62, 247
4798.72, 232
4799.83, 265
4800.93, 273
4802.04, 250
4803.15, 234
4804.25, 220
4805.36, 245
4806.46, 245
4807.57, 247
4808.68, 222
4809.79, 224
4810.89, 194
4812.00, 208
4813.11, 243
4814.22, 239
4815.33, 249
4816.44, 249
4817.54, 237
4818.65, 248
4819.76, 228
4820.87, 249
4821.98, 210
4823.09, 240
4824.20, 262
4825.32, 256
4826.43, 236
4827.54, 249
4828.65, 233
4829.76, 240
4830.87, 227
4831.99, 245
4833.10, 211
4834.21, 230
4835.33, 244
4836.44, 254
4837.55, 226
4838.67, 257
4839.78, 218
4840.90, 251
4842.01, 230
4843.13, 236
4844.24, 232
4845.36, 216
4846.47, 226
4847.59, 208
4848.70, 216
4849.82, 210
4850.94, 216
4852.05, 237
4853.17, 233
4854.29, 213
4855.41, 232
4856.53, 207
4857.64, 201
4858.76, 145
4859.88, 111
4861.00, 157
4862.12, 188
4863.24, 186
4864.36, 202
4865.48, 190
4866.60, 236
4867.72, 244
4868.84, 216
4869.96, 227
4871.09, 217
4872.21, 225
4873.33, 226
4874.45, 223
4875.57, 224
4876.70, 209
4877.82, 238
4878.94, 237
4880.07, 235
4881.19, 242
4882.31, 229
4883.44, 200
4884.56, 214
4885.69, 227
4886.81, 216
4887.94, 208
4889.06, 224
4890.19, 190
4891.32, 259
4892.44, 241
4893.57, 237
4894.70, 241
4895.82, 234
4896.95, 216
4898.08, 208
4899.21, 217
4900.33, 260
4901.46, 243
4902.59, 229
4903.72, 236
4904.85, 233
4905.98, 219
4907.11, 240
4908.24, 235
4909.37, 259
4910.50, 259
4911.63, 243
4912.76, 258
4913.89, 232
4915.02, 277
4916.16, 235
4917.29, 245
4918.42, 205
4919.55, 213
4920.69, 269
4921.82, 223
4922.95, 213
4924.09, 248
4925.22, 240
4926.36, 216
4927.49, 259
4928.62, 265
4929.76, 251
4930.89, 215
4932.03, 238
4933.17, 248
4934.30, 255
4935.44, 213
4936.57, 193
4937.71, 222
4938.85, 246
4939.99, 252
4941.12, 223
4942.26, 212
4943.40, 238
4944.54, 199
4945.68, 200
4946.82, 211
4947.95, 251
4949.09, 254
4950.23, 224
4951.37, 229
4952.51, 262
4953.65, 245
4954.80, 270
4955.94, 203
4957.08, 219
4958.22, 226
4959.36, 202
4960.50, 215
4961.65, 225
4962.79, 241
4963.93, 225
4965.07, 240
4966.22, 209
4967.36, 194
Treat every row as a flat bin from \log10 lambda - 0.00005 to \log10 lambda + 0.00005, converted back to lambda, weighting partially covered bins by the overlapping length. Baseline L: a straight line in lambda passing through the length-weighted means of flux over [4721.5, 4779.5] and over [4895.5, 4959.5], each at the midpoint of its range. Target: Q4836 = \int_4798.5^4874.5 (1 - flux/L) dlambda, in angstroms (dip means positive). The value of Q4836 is 3.4 angstroms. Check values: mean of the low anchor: 239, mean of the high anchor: 234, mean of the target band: 226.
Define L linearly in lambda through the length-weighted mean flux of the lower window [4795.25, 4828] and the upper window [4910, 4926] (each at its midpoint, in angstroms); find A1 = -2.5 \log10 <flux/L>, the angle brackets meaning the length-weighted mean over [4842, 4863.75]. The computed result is 0.174 mag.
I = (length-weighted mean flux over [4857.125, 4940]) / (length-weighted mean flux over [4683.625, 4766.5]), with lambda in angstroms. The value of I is 0.9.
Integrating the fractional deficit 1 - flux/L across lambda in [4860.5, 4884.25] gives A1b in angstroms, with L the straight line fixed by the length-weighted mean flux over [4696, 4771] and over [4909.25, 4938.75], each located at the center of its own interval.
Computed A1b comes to 2.2 angstroms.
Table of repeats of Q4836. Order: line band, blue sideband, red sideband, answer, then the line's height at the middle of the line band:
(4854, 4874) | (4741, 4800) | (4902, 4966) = 2.94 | 236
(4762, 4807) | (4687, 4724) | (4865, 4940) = -1.16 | 237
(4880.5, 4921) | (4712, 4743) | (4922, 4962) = 0.13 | 234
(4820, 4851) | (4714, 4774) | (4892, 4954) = 0.60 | 238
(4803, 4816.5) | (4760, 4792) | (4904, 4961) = 0.42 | 239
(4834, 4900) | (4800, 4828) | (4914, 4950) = 4.71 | 236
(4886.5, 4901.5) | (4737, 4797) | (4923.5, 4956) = 0.49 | 236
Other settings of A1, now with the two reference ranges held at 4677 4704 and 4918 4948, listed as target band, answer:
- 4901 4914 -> -0.045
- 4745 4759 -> 0.032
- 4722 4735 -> -0.015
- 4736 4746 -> -0.031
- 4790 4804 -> -0.078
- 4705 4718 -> -0.009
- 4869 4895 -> 0.032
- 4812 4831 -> -0.028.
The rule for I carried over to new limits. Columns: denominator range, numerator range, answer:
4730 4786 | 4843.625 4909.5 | 0.92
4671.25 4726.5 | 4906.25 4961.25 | 0.97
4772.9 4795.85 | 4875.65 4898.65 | 0.92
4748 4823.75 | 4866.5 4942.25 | 0.97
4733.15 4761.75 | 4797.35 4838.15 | 1.01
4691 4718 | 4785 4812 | 1.02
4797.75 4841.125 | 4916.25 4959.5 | 0.97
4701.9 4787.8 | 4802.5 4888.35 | 0.94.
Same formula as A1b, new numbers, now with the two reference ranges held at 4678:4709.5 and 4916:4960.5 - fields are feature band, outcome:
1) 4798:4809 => -0.41 angstroms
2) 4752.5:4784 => -0.38 angstroms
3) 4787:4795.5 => -0.64 angstroms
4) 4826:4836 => -0.04 angstroms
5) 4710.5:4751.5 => -0.83 angstroms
